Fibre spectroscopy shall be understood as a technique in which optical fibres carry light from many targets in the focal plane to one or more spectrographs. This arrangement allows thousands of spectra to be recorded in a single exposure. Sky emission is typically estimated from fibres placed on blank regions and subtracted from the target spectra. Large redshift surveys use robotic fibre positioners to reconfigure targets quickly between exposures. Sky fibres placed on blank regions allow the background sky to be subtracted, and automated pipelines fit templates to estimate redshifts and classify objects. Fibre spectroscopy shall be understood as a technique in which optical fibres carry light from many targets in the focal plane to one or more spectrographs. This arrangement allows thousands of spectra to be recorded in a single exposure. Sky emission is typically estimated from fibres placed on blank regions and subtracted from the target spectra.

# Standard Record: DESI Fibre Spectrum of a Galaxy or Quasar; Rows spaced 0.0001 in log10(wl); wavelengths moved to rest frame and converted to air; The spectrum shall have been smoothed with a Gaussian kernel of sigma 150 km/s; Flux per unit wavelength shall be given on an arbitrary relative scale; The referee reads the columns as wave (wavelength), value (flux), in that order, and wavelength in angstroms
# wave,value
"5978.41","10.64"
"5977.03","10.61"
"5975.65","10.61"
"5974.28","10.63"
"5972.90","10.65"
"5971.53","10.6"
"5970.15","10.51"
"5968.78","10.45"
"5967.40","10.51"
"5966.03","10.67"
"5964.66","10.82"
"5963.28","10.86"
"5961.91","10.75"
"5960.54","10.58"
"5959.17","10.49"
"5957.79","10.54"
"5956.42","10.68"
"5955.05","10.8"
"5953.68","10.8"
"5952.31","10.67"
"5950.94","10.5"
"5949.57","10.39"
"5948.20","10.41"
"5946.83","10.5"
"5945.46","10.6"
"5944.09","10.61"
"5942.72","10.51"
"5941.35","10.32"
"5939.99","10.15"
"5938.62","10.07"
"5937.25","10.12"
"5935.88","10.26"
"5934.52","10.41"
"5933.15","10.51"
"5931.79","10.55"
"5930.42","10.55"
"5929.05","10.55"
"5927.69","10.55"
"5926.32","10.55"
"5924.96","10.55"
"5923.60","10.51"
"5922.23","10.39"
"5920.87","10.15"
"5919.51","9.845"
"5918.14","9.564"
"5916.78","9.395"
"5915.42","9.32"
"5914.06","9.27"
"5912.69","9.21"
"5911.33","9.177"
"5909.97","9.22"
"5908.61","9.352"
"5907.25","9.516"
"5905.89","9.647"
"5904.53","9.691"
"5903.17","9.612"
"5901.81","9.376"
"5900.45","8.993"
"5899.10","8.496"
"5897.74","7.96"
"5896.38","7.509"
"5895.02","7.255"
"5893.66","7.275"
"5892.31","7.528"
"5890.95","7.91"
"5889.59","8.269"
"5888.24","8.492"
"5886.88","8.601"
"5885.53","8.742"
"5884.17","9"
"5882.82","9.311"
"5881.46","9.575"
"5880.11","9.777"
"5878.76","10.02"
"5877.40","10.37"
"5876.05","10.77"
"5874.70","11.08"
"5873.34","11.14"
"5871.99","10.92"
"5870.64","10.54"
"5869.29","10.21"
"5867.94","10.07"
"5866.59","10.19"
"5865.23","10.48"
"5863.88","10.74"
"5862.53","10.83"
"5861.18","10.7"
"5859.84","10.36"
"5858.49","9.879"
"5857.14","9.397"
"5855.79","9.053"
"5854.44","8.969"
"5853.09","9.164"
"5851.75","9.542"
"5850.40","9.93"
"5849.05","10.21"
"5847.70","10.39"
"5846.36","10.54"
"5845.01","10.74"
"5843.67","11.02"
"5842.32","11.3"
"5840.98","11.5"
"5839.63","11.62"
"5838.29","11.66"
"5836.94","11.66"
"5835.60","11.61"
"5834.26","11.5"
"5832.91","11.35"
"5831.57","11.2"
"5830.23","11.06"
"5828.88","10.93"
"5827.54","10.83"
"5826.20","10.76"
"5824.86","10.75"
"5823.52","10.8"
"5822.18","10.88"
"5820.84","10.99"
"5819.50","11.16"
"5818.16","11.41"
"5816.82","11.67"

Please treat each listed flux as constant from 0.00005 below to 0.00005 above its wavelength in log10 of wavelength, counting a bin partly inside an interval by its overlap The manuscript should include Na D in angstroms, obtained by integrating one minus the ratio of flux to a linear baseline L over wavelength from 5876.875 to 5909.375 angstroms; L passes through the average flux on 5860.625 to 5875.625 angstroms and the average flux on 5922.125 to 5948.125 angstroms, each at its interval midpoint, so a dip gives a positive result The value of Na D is 5.3 angstroms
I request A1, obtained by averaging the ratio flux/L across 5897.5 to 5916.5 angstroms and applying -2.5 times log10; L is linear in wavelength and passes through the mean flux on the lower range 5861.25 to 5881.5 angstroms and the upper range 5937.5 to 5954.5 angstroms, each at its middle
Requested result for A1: 0.136 mag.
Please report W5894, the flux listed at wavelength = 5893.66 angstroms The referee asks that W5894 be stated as 7.275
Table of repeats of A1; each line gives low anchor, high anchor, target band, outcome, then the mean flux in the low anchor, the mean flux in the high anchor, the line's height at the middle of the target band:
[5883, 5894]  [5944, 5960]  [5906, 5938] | -0.05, 8.31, 10.6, 9.51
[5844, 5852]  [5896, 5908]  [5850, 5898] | 0.02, 10.3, 9.02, 9.68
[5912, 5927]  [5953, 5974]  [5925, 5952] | -0.02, 9.89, 10.6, 10.2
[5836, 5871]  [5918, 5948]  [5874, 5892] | 0.12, 10.4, 10.4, 10.4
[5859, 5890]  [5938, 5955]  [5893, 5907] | 0.18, 10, 10.5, 10.2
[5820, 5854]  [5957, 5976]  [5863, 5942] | 0.12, 10.9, 10.6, 10.7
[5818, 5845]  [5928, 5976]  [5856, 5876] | 0.06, 11.2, 10.5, 11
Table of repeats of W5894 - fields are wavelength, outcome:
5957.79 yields 10.54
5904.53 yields 9.691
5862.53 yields 10.83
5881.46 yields 9.575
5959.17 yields 10.49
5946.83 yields 10.5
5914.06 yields 9.27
